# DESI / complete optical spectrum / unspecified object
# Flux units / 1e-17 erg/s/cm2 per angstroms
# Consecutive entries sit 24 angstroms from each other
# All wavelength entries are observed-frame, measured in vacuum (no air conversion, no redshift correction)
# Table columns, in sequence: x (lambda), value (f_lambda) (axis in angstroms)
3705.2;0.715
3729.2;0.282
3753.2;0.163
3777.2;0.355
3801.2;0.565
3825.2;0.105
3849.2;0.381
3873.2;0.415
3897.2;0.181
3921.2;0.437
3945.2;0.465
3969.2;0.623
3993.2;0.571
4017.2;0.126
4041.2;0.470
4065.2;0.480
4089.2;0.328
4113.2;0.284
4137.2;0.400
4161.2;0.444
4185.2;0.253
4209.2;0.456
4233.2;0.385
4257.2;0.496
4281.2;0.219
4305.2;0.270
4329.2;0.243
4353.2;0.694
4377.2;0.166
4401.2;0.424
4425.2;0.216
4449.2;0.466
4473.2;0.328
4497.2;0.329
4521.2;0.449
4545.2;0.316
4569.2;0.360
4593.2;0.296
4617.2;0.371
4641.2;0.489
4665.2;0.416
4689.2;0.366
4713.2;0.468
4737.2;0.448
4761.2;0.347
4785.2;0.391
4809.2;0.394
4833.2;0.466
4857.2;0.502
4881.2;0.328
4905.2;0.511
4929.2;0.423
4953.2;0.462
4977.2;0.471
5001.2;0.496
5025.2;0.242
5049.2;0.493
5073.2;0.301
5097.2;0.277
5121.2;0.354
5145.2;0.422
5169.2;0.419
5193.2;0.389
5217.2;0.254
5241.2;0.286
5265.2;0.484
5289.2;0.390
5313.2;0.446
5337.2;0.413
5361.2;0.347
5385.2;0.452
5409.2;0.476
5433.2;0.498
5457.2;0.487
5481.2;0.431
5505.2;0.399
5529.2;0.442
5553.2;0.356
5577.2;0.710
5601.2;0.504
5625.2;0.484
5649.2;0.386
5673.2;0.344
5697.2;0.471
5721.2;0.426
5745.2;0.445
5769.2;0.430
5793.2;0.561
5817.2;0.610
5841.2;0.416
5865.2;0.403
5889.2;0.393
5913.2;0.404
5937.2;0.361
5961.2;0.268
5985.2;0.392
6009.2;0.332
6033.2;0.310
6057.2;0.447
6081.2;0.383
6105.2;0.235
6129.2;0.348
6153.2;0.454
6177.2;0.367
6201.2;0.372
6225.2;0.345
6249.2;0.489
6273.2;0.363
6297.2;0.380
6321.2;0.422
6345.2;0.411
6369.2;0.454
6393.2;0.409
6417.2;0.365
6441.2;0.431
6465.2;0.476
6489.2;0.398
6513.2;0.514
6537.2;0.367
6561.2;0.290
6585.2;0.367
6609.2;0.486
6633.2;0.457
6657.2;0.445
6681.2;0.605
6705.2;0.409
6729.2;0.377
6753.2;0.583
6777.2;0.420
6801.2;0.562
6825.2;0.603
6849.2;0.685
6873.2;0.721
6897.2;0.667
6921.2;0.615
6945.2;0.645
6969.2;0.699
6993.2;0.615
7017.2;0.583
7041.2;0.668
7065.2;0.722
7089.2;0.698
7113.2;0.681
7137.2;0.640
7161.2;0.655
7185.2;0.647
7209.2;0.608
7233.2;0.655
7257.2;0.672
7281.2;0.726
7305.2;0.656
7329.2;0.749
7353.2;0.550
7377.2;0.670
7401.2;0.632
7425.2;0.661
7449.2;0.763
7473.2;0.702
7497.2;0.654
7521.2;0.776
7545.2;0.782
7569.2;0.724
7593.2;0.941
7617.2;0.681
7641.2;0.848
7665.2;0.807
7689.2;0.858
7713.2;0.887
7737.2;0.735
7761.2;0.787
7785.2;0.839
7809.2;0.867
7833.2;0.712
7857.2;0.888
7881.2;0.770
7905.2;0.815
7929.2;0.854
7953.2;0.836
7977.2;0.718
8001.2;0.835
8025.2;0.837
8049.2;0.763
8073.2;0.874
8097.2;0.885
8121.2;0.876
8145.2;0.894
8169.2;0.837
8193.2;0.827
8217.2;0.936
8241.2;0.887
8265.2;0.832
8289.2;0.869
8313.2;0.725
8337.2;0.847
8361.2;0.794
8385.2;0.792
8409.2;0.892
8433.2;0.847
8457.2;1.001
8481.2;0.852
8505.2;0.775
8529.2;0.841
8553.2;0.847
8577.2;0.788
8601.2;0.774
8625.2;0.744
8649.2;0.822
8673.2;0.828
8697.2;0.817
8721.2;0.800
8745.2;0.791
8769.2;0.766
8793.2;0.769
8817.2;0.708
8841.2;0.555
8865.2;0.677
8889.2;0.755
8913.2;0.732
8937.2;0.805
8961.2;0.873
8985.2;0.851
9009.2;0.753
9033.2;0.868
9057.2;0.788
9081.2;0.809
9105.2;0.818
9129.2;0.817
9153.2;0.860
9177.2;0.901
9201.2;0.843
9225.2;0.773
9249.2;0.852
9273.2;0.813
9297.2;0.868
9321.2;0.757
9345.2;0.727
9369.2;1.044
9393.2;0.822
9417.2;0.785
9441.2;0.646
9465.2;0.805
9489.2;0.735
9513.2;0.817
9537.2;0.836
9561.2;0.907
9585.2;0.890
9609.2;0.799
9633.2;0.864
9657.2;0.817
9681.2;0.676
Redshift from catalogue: 0.71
